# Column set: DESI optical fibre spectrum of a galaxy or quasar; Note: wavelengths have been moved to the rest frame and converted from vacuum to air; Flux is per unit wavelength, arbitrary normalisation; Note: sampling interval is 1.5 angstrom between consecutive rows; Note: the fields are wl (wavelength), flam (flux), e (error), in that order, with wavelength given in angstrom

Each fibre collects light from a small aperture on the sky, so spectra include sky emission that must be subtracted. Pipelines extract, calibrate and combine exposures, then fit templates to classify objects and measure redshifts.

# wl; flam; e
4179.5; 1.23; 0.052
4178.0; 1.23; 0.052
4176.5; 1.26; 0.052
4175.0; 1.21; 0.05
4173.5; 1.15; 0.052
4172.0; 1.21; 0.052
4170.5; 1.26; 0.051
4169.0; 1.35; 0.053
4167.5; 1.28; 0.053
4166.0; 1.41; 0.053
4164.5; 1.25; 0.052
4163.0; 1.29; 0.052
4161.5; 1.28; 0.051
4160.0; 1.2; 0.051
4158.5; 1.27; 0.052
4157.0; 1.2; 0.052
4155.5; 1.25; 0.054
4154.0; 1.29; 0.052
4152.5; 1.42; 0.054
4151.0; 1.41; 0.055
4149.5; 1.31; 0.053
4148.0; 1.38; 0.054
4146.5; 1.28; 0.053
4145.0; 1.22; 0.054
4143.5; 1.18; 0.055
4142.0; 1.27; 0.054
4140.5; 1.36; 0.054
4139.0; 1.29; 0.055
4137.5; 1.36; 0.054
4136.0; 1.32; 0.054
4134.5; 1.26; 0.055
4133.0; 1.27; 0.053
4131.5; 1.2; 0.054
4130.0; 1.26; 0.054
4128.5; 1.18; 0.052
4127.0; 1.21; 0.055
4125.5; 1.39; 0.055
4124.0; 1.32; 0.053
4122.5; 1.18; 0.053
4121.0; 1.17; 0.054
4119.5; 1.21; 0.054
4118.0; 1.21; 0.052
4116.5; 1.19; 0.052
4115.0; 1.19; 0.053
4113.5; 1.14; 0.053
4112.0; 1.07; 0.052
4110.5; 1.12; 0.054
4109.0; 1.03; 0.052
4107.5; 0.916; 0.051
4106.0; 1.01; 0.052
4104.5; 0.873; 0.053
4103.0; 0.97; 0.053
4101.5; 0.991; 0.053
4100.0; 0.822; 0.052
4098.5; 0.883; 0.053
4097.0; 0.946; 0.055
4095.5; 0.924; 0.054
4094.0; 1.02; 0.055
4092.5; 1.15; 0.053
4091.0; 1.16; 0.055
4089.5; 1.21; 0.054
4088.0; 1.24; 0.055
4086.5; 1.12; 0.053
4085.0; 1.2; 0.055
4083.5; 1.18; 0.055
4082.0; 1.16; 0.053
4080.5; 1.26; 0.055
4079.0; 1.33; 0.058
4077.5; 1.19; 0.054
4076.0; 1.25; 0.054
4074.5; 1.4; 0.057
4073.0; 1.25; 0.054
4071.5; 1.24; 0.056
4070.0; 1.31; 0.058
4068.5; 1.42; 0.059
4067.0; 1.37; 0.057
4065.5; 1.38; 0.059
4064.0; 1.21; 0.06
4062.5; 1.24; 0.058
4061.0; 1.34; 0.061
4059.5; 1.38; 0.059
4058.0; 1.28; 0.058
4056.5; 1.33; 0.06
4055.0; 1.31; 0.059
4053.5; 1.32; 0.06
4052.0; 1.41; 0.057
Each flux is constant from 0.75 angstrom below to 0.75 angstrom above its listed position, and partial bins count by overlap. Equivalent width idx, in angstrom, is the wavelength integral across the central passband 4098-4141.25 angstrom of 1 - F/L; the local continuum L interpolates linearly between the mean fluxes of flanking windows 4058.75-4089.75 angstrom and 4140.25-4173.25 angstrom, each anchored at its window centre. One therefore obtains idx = 4.3 angstrom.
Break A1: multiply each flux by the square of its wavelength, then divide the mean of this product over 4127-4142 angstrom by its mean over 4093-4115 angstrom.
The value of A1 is 1.31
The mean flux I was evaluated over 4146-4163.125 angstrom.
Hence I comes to 1.3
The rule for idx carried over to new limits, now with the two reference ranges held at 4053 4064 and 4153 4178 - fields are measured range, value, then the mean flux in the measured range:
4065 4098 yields 2.2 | 1.21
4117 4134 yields 0.6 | 1.24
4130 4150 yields -0.2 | 1.28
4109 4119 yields 1.1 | 1.15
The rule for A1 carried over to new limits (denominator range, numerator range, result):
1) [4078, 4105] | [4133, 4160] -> 1.23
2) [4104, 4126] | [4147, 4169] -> 1.17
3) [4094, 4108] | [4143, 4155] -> 1.44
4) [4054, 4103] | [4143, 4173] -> 1.12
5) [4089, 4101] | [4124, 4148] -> 1.29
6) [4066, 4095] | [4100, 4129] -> 0.92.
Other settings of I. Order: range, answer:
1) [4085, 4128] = 1.1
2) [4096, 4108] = 0.927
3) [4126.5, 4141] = 1.27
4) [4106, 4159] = 1.23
